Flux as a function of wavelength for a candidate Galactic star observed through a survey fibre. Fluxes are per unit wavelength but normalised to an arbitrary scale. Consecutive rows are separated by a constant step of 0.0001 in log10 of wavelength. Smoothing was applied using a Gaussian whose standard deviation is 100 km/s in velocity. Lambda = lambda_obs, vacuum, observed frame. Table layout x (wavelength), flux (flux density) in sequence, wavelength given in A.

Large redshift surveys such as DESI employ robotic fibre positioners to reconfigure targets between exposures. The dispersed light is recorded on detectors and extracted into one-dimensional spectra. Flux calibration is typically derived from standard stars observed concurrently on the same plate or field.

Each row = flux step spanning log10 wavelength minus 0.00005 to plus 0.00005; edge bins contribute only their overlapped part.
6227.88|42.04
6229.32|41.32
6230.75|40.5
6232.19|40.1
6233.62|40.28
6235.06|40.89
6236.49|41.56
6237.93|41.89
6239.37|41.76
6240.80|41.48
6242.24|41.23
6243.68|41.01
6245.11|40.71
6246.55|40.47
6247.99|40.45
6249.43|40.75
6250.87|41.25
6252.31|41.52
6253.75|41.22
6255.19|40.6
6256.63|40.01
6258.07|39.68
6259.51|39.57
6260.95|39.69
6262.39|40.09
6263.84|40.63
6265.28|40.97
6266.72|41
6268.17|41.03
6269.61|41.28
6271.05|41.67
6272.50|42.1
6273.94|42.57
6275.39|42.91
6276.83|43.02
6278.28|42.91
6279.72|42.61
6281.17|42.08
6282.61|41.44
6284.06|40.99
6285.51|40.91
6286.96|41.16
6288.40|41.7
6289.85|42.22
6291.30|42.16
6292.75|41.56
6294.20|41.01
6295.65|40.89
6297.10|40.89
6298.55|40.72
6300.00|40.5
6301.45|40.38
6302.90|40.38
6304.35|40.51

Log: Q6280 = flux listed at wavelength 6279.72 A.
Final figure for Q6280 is 42.61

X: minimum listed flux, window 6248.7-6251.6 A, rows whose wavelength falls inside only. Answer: 40.75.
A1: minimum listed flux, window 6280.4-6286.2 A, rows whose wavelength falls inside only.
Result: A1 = 40.91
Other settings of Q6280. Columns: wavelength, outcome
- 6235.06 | 40.89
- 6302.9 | 40.38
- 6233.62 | 40.28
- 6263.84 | 40.63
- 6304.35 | 40.51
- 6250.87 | 41.25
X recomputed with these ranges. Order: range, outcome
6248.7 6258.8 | 39.68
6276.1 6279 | 42.91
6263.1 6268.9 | 40.63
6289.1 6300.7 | 40.5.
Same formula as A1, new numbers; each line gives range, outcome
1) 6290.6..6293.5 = 41.56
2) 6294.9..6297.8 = 40.89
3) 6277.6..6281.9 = 42.08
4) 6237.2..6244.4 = 41.01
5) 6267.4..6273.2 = 41.03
